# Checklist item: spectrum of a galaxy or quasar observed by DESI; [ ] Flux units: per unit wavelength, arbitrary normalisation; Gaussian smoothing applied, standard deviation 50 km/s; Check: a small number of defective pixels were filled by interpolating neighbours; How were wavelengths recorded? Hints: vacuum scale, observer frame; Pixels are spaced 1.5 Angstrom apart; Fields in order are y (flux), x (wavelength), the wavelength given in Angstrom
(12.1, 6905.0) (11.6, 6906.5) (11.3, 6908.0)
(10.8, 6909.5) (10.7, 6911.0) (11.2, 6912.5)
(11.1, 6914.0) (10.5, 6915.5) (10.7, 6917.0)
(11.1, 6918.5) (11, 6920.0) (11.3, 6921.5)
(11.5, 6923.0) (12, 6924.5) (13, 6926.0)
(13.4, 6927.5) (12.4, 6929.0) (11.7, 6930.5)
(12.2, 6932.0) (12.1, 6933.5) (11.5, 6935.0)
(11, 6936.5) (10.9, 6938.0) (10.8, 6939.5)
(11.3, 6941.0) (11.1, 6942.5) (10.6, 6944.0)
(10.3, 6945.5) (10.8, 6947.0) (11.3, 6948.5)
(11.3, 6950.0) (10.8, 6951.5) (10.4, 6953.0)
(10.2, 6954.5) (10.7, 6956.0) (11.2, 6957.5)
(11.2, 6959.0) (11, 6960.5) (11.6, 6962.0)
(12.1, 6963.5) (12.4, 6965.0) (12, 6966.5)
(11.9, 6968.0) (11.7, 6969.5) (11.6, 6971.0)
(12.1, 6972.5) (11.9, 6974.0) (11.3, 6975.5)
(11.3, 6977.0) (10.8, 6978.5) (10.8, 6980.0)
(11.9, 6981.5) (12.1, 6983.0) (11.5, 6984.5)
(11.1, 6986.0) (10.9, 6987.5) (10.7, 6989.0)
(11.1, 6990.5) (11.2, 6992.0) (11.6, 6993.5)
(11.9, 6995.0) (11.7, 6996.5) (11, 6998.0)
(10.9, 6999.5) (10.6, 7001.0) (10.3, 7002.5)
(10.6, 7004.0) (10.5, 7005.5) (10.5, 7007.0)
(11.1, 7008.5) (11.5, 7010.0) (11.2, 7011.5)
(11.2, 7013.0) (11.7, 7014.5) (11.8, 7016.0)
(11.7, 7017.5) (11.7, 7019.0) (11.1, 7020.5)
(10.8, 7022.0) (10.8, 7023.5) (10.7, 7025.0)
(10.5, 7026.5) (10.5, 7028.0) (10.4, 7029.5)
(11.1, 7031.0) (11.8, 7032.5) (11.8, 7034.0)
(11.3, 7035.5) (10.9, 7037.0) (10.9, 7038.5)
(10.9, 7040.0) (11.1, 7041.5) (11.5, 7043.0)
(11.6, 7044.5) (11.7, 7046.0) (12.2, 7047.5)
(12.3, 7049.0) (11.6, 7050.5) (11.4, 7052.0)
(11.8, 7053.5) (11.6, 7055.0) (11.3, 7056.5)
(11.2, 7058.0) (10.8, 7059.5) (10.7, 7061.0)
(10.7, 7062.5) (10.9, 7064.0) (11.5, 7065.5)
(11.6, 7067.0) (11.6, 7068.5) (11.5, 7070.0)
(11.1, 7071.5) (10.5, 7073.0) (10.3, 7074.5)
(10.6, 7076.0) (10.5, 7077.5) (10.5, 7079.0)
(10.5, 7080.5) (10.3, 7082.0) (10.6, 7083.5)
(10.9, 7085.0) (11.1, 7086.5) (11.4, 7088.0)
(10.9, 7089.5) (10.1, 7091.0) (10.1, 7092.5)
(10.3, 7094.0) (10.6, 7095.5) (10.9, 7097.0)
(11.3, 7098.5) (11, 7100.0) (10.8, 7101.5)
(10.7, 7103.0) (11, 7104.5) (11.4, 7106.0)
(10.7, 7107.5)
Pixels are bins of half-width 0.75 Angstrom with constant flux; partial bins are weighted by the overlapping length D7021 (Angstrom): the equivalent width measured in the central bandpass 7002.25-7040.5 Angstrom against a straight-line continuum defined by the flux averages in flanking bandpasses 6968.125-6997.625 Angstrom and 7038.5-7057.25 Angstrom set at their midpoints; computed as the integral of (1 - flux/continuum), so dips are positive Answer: 1.5 Angstrom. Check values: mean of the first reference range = 11.4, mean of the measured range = 11.1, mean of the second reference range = 11.6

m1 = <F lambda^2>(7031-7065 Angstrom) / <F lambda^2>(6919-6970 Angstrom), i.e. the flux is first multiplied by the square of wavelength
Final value 1.02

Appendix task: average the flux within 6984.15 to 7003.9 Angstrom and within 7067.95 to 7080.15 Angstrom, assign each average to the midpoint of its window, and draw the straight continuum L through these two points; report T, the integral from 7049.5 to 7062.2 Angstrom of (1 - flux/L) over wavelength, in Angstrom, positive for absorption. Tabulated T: -0.5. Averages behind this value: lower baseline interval 11.1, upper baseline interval 10.8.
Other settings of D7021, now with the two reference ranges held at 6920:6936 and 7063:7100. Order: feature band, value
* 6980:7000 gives 0.4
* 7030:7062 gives -0.8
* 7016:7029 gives 0.3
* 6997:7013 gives 0.8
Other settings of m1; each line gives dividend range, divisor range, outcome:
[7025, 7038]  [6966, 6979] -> 0.96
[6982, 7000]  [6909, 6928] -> 1.01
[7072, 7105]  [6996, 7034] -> 0.99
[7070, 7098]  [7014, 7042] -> 0.97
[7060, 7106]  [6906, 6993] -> 0.99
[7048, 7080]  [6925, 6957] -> 1.02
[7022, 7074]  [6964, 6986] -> 0.98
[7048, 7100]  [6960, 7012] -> 0.99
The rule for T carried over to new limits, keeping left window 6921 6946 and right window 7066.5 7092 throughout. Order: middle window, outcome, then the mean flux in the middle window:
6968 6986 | -0.27 Angstrom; 11.5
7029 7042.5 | -0.13 Angstrom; 11.2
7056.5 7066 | -0.06 Angstrom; 11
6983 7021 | 0.17 Angstrom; 11.2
